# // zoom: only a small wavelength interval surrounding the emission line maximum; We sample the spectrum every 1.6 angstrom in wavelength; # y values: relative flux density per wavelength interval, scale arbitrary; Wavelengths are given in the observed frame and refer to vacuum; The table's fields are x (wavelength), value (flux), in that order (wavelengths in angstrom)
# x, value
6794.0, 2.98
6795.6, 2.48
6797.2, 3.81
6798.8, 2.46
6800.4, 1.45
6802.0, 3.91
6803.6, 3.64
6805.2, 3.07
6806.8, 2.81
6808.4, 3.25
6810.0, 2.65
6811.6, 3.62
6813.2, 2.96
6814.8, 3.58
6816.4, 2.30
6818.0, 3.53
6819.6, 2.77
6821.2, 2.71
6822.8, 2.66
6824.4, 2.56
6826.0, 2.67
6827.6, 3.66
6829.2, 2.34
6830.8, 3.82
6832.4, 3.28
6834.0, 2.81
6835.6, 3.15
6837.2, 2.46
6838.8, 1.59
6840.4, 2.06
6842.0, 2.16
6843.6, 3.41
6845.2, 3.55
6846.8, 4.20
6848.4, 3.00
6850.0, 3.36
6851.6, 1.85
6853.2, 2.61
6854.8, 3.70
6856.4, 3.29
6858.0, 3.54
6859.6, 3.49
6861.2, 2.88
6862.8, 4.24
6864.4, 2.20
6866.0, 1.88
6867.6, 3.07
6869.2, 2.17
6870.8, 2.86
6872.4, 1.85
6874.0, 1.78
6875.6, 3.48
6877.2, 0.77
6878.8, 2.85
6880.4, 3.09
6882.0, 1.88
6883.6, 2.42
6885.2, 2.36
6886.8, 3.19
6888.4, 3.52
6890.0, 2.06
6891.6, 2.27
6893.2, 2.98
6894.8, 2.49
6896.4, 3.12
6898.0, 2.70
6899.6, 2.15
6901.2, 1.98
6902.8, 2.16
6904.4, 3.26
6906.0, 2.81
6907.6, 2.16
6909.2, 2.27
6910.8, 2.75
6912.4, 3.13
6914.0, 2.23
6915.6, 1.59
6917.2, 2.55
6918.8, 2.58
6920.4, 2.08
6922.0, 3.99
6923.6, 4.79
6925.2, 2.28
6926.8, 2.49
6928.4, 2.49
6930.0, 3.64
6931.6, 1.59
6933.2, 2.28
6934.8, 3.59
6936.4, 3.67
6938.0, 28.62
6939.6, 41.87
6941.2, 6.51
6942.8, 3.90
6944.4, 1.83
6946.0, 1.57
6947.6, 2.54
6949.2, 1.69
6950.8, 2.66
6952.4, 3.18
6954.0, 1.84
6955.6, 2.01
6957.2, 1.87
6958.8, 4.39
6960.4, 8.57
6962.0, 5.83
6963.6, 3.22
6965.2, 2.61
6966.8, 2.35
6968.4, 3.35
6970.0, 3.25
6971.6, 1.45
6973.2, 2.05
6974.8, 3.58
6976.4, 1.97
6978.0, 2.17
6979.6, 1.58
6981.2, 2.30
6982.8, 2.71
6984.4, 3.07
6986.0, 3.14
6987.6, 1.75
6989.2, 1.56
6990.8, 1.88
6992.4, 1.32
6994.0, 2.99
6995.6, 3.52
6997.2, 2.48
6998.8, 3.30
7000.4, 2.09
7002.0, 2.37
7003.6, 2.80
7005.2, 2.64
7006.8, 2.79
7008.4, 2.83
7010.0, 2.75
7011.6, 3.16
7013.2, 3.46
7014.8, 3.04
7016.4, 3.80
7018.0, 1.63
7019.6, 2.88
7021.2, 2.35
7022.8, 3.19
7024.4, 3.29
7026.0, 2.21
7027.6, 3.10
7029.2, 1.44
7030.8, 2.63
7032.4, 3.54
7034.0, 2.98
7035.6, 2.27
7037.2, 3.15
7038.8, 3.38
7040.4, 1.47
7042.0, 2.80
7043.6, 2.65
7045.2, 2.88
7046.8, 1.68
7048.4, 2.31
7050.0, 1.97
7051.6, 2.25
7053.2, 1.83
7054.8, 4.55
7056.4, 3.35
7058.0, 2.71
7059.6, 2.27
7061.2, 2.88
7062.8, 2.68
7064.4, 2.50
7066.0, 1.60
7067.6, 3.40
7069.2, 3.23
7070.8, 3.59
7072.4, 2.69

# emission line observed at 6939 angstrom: H-alpha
